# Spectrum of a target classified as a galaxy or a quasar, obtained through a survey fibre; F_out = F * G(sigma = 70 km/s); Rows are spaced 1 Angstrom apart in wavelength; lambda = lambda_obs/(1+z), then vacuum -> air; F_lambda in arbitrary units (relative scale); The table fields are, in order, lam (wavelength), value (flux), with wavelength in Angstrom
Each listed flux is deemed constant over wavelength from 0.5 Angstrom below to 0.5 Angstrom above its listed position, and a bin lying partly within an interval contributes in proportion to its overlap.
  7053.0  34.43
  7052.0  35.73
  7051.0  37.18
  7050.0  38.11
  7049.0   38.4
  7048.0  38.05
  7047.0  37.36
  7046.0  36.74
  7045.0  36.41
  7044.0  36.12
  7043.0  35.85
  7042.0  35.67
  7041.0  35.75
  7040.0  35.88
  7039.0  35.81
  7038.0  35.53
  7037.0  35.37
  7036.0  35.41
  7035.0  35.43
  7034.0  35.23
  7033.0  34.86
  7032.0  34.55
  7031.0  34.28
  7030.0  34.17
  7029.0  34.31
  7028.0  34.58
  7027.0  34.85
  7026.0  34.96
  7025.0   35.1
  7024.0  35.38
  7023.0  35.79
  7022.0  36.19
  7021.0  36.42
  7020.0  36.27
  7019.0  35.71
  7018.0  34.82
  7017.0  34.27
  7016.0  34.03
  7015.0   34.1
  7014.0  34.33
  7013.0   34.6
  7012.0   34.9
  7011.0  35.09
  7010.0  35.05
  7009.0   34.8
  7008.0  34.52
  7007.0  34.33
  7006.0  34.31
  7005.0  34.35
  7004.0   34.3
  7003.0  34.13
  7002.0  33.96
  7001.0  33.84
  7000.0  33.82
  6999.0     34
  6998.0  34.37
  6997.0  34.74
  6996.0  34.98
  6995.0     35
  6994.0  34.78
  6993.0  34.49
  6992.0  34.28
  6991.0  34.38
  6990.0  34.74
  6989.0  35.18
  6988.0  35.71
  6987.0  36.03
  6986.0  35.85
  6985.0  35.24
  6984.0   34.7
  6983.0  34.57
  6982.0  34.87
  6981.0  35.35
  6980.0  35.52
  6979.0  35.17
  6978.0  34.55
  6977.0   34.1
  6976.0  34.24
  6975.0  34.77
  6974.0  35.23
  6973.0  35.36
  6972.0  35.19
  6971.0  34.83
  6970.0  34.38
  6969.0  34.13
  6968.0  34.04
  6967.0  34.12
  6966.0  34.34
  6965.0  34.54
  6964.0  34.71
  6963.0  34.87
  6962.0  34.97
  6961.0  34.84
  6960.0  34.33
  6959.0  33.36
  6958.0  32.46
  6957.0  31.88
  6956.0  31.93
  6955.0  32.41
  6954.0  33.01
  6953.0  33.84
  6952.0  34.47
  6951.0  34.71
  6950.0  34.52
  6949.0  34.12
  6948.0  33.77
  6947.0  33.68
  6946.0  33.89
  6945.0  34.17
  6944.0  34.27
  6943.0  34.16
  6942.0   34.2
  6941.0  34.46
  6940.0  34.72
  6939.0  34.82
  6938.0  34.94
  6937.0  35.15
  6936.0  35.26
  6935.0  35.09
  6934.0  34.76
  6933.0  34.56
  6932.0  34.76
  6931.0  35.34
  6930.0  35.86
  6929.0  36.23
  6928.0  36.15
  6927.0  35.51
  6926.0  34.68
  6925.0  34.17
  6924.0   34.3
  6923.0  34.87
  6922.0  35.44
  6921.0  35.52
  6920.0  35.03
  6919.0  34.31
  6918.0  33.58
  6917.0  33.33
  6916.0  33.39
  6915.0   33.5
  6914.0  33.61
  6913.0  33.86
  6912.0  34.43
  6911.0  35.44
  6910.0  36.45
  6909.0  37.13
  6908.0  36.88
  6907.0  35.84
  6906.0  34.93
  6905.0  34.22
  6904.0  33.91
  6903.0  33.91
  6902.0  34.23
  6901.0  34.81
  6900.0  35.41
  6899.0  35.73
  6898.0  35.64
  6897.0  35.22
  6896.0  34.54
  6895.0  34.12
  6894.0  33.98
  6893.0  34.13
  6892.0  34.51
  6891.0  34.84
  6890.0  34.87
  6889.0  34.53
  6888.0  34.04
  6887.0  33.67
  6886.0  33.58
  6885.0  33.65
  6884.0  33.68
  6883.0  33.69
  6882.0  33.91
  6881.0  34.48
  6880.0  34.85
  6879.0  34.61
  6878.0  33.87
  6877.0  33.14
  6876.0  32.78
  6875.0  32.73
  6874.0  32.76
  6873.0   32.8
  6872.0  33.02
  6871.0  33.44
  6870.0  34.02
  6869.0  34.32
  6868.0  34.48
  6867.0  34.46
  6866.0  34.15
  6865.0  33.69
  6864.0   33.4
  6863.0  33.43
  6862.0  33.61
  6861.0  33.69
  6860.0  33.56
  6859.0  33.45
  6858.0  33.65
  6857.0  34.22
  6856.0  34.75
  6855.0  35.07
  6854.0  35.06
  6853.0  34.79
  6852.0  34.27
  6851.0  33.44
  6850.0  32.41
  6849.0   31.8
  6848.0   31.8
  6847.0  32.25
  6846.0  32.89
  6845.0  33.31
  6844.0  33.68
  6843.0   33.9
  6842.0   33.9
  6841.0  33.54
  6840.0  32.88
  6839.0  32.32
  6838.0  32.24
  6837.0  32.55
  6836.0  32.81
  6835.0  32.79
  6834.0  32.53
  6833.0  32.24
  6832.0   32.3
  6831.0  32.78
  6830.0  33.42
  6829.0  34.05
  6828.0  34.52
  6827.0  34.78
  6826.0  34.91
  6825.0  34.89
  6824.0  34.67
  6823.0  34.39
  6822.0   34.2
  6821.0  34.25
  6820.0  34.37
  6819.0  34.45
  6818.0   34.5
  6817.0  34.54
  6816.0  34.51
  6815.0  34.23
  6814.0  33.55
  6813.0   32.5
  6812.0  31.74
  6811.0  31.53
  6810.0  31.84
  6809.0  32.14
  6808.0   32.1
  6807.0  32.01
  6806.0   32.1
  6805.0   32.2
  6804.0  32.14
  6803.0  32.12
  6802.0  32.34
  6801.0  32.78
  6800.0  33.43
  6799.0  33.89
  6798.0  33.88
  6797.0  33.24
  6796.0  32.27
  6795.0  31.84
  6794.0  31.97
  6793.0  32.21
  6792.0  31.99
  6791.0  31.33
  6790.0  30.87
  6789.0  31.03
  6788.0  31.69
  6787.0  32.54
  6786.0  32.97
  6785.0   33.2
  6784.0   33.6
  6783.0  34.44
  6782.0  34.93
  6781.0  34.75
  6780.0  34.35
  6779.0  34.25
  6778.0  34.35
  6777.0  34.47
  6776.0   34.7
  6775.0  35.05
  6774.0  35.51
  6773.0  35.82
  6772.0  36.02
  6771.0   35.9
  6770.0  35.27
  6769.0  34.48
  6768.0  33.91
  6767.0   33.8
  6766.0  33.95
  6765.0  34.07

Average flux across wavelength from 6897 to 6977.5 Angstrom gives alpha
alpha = 34.6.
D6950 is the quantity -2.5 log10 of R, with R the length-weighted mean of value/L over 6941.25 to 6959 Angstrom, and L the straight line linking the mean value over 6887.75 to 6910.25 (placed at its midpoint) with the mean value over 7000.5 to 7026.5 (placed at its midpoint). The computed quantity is 0.04 mag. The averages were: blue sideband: 34.9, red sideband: 34.8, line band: 33.6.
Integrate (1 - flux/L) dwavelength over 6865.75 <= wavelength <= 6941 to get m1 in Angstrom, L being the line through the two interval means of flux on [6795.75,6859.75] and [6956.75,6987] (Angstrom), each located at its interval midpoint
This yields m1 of -1.2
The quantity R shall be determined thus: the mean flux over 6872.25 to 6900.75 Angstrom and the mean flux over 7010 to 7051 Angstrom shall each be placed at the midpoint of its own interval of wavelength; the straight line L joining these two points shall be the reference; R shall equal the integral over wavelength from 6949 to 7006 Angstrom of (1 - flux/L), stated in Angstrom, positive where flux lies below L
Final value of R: 0.9 Angstrom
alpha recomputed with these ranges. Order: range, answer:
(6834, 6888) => 33.5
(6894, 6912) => 35.1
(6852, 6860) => 34.4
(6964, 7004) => 34.7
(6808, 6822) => 33.4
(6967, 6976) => 34.7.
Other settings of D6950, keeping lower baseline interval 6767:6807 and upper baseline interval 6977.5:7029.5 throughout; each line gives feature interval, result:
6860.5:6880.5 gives 0.01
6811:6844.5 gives 0.00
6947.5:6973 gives 0.02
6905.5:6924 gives -0.02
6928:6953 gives -0.01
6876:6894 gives 0.00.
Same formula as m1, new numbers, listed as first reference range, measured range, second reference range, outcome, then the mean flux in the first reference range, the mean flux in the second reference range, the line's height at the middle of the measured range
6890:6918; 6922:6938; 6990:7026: -0.2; 34.7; 34.7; 34.7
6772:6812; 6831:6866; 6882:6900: 0.5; 33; 34.4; 33.8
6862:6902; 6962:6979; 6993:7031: 0.0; 34.1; 34.7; 34.5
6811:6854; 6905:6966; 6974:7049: -0.2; 33.5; 35.1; 34.4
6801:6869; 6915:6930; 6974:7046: -0.3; 33.4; 35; 34.2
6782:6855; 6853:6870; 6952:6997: -0.3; 33.1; 34.5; 33.5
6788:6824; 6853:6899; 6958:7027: -0.7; 32.8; 34.8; 33.5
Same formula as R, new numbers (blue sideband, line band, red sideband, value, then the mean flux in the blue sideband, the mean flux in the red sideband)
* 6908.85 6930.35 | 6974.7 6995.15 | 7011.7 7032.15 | 0.0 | 34.8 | 34.9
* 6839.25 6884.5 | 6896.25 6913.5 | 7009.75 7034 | -0.6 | 33.6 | 34.9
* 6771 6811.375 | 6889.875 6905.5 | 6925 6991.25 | -0.3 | 33.1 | 34.6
